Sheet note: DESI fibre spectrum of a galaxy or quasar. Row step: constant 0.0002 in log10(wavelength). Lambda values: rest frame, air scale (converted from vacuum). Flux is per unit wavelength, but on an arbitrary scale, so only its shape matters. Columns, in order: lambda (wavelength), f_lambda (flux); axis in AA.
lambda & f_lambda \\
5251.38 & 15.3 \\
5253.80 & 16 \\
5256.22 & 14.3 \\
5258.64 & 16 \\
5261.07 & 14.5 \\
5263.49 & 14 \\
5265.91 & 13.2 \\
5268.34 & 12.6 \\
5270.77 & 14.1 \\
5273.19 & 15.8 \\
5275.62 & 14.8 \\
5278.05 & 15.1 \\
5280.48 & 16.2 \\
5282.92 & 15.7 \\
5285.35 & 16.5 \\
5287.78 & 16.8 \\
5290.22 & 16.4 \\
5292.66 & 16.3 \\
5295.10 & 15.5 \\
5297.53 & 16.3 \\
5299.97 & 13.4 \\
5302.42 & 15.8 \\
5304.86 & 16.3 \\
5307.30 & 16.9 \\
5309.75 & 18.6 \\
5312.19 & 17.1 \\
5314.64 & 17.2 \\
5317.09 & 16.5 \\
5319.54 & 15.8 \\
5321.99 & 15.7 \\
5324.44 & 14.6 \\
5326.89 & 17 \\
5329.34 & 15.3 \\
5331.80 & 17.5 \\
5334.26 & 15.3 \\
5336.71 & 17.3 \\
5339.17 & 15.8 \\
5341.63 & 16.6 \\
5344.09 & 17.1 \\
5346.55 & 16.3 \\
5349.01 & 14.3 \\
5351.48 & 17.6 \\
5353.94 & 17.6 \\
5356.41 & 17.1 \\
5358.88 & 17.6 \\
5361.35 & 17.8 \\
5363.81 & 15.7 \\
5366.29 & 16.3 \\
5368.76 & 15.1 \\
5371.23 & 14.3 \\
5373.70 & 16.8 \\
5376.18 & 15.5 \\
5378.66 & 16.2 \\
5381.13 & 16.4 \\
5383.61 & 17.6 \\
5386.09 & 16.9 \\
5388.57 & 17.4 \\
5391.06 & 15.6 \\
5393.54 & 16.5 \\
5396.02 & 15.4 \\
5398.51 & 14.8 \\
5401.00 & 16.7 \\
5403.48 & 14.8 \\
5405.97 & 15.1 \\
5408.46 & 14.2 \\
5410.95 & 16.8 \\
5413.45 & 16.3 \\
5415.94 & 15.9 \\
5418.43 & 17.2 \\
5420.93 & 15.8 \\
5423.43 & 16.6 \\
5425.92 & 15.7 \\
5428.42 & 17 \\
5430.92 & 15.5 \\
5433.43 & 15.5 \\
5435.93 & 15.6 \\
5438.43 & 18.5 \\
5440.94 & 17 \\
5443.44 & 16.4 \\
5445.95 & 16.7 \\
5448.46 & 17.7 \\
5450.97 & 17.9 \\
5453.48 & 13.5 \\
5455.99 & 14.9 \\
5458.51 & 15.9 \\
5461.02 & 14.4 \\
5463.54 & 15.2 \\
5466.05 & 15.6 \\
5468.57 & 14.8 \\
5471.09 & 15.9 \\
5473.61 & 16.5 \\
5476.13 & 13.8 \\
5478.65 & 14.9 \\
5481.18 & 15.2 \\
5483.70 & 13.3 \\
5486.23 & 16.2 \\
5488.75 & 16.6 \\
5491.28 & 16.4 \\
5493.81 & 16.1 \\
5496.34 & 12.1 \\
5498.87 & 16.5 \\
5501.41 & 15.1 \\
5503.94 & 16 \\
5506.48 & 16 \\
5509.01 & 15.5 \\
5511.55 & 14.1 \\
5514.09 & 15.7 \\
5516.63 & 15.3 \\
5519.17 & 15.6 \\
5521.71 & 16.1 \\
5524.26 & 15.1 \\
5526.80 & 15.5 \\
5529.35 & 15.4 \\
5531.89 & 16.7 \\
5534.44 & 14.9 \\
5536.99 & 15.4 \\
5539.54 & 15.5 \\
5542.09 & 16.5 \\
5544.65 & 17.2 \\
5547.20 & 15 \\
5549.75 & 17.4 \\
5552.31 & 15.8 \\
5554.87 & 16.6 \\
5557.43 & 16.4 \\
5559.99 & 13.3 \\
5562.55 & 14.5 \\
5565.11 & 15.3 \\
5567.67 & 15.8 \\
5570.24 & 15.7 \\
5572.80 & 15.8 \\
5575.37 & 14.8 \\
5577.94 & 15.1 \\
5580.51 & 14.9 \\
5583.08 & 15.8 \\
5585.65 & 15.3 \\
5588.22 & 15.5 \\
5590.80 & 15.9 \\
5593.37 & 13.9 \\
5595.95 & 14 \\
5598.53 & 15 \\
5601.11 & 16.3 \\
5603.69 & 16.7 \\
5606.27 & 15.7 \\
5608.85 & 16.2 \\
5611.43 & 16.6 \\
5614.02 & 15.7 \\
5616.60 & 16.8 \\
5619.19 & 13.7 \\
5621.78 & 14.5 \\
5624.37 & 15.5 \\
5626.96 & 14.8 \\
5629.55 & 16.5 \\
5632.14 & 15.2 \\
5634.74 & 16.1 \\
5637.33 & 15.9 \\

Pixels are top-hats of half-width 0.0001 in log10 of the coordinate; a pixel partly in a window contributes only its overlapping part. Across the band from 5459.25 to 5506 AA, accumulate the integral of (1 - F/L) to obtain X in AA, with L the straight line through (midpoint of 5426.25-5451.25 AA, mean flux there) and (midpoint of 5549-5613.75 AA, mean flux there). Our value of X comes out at 3.0 AA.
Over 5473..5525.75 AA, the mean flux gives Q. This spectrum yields 15.3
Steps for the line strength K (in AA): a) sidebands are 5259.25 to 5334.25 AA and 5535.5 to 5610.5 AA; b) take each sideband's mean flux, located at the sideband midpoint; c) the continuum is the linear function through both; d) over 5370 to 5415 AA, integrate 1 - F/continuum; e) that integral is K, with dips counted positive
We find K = -0.9 AA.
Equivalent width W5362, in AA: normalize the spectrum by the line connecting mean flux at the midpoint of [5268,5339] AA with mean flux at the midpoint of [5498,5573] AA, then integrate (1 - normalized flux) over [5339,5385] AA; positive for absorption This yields -1.5 AA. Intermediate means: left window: 16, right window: 15.7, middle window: 16.4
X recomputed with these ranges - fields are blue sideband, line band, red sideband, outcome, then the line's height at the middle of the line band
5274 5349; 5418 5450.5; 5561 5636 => -1.5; 15.8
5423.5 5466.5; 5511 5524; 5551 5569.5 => 0.2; 15.6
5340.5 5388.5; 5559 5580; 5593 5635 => 0.8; 15.7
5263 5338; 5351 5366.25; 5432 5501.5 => -1.3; 15.8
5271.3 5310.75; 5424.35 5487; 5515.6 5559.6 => 0.6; 15.9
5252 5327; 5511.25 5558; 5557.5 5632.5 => -1.3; 15.4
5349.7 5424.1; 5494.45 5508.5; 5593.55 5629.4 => 0.6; 15.8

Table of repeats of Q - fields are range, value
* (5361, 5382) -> 15.9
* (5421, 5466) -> 16.1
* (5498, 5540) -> 15.5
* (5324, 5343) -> 16.2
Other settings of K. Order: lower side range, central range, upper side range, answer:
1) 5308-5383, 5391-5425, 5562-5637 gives 0.7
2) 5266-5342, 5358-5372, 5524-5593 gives -0.3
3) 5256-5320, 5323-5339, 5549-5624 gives -0.5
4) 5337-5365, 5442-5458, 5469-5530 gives -0.4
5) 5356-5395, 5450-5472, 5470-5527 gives 0.5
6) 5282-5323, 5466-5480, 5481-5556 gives 0.5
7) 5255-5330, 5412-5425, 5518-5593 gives -0.6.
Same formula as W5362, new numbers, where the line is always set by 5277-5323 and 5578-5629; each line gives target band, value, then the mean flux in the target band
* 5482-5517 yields 0.77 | 15.4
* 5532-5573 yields -0.43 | 15.7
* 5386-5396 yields -0.27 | 16.4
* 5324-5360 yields -0.88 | 16.5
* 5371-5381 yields 0.06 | 15.9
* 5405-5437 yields -0.09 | 15.9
